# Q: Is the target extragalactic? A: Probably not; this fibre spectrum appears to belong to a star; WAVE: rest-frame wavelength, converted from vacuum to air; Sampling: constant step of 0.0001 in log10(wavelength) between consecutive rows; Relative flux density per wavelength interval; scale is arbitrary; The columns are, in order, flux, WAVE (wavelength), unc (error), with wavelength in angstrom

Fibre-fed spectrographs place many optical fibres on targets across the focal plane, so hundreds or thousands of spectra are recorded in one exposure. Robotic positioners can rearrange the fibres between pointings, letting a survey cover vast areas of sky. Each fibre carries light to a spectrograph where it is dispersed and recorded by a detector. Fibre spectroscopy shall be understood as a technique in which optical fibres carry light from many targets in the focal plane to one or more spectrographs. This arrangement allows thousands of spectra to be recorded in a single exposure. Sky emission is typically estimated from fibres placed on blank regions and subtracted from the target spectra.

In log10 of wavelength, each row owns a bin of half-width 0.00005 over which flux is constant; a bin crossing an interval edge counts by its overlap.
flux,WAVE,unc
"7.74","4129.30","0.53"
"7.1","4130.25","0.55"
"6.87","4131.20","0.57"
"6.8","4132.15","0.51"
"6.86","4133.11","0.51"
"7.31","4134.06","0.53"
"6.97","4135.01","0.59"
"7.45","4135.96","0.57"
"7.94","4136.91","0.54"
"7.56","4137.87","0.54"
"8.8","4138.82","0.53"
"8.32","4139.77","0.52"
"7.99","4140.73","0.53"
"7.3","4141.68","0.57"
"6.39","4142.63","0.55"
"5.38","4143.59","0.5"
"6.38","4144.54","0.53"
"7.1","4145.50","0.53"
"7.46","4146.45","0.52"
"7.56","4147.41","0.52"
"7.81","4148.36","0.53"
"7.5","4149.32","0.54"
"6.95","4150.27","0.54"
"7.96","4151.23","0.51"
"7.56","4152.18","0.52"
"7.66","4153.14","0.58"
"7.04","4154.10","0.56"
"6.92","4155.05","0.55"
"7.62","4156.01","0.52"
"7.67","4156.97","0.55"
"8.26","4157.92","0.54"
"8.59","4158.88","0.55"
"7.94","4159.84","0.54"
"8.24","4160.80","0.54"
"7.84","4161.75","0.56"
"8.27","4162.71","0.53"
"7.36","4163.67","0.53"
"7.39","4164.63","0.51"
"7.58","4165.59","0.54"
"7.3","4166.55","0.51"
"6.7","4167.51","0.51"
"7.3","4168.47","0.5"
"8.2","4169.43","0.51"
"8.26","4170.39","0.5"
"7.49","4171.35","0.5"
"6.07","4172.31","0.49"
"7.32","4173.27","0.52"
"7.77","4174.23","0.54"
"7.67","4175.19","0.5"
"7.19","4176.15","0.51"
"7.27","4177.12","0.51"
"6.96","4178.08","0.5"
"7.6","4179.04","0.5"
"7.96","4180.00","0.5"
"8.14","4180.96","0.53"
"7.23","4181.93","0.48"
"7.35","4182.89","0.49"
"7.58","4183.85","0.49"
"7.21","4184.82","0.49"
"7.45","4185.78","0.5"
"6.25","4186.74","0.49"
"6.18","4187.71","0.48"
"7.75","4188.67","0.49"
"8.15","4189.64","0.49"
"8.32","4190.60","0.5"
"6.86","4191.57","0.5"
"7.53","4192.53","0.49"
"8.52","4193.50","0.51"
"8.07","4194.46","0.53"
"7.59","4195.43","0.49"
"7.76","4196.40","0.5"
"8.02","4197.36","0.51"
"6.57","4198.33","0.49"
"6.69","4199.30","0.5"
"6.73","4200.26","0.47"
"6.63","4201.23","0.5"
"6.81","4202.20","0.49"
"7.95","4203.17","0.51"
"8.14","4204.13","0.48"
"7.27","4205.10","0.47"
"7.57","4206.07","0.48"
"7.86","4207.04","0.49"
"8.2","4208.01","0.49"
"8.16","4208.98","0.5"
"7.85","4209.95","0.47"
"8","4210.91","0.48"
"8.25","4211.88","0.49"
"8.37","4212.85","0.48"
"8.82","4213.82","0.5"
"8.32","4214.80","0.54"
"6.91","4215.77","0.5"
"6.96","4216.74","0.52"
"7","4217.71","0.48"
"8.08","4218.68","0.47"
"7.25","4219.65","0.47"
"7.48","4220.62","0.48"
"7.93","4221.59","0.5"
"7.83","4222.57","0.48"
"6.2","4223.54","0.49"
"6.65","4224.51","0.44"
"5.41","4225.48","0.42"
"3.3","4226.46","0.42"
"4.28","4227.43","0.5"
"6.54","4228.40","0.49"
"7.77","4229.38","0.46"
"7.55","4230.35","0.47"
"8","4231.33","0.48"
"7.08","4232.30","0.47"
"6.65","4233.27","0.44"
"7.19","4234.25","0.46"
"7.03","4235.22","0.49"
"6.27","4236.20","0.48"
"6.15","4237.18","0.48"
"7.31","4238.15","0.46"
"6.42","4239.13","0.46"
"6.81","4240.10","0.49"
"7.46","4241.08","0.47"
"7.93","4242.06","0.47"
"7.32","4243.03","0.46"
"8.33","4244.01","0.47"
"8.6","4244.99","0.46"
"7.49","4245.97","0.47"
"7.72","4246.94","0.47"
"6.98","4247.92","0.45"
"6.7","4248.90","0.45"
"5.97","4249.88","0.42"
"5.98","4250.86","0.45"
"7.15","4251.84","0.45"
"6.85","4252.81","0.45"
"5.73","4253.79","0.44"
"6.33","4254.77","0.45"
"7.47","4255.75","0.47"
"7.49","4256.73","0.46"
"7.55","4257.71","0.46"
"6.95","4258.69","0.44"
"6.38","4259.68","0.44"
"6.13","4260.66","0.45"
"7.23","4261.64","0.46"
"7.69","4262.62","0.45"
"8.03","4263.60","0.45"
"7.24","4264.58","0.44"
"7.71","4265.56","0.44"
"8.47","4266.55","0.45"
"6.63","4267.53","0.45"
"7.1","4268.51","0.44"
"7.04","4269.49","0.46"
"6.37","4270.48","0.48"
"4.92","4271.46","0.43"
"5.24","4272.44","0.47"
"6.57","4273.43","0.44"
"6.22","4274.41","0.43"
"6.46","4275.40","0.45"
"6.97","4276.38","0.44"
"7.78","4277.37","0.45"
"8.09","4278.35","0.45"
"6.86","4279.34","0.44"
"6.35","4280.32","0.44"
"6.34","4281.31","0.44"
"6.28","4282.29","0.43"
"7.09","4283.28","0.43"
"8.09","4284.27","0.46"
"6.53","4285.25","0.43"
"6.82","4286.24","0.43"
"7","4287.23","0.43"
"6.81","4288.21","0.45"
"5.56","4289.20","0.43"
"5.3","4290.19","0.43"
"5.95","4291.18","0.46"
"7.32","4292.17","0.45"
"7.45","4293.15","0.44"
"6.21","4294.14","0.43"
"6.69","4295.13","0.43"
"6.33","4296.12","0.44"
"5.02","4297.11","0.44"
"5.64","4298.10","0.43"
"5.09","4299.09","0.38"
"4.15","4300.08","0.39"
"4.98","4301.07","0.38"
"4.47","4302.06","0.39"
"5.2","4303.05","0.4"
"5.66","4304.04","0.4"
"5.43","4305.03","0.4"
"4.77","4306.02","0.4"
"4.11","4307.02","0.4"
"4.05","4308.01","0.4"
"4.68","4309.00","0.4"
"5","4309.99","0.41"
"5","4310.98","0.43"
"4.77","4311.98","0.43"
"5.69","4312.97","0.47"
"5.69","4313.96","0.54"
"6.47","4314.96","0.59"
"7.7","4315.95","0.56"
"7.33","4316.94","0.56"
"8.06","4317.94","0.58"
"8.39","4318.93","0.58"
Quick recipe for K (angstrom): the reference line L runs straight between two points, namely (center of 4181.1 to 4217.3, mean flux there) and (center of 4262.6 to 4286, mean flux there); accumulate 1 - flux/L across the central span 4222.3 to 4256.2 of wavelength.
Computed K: 1.9 angstrom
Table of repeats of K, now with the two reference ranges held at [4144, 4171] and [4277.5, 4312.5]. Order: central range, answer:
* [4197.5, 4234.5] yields -2.0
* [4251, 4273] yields -2.1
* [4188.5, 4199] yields -0.9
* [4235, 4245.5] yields -1.1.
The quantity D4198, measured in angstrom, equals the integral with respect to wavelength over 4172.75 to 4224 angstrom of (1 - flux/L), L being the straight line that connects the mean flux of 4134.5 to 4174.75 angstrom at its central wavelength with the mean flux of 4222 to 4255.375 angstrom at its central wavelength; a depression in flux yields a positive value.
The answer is -2.9 angstrom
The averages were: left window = 7.51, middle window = 7.54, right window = 6.8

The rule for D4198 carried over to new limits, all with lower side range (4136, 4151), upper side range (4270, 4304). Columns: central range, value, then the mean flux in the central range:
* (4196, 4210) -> -1.2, 7.47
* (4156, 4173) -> -1.1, 7.67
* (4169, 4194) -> -1.4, 7.47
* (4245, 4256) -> -0.5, 6.83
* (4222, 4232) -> 0.5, 6.38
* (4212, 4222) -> -1.4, 7.73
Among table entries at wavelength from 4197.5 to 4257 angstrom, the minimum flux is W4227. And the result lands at 3.3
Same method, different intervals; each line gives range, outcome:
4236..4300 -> 4.92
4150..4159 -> 6.92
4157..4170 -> 6.7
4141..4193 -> 5.38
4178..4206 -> 6.18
